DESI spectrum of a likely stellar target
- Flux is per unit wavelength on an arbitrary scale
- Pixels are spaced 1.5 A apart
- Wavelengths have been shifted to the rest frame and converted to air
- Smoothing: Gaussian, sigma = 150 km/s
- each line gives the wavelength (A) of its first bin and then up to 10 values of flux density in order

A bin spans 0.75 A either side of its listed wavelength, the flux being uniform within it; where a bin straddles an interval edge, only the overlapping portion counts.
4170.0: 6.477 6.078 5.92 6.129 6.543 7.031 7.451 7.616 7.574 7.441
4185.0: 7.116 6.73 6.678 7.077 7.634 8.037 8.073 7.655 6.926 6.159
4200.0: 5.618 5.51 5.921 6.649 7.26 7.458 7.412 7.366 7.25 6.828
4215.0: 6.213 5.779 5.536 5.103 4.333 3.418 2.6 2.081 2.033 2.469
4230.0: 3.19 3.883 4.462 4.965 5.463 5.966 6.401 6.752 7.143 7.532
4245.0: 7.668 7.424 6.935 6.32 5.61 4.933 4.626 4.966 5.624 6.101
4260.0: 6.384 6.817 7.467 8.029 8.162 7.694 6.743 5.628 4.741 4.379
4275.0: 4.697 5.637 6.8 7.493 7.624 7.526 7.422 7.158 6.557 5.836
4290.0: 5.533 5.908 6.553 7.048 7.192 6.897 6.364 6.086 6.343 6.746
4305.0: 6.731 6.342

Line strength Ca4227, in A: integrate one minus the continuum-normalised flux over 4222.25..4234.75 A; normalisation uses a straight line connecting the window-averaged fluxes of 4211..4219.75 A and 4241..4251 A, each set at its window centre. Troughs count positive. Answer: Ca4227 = 6.5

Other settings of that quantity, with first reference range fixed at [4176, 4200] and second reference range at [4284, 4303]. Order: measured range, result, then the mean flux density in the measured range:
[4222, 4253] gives 7.8 A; 5.12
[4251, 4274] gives 1.9 A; 6.15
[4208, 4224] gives 2.8 A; 5.79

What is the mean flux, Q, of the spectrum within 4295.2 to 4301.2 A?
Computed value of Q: 6.64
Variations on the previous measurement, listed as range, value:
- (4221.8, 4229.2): 2.51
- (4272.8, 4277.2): 4.9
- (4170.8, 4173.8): 6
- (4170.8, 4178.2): 6.34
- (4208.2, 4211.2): 7.39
